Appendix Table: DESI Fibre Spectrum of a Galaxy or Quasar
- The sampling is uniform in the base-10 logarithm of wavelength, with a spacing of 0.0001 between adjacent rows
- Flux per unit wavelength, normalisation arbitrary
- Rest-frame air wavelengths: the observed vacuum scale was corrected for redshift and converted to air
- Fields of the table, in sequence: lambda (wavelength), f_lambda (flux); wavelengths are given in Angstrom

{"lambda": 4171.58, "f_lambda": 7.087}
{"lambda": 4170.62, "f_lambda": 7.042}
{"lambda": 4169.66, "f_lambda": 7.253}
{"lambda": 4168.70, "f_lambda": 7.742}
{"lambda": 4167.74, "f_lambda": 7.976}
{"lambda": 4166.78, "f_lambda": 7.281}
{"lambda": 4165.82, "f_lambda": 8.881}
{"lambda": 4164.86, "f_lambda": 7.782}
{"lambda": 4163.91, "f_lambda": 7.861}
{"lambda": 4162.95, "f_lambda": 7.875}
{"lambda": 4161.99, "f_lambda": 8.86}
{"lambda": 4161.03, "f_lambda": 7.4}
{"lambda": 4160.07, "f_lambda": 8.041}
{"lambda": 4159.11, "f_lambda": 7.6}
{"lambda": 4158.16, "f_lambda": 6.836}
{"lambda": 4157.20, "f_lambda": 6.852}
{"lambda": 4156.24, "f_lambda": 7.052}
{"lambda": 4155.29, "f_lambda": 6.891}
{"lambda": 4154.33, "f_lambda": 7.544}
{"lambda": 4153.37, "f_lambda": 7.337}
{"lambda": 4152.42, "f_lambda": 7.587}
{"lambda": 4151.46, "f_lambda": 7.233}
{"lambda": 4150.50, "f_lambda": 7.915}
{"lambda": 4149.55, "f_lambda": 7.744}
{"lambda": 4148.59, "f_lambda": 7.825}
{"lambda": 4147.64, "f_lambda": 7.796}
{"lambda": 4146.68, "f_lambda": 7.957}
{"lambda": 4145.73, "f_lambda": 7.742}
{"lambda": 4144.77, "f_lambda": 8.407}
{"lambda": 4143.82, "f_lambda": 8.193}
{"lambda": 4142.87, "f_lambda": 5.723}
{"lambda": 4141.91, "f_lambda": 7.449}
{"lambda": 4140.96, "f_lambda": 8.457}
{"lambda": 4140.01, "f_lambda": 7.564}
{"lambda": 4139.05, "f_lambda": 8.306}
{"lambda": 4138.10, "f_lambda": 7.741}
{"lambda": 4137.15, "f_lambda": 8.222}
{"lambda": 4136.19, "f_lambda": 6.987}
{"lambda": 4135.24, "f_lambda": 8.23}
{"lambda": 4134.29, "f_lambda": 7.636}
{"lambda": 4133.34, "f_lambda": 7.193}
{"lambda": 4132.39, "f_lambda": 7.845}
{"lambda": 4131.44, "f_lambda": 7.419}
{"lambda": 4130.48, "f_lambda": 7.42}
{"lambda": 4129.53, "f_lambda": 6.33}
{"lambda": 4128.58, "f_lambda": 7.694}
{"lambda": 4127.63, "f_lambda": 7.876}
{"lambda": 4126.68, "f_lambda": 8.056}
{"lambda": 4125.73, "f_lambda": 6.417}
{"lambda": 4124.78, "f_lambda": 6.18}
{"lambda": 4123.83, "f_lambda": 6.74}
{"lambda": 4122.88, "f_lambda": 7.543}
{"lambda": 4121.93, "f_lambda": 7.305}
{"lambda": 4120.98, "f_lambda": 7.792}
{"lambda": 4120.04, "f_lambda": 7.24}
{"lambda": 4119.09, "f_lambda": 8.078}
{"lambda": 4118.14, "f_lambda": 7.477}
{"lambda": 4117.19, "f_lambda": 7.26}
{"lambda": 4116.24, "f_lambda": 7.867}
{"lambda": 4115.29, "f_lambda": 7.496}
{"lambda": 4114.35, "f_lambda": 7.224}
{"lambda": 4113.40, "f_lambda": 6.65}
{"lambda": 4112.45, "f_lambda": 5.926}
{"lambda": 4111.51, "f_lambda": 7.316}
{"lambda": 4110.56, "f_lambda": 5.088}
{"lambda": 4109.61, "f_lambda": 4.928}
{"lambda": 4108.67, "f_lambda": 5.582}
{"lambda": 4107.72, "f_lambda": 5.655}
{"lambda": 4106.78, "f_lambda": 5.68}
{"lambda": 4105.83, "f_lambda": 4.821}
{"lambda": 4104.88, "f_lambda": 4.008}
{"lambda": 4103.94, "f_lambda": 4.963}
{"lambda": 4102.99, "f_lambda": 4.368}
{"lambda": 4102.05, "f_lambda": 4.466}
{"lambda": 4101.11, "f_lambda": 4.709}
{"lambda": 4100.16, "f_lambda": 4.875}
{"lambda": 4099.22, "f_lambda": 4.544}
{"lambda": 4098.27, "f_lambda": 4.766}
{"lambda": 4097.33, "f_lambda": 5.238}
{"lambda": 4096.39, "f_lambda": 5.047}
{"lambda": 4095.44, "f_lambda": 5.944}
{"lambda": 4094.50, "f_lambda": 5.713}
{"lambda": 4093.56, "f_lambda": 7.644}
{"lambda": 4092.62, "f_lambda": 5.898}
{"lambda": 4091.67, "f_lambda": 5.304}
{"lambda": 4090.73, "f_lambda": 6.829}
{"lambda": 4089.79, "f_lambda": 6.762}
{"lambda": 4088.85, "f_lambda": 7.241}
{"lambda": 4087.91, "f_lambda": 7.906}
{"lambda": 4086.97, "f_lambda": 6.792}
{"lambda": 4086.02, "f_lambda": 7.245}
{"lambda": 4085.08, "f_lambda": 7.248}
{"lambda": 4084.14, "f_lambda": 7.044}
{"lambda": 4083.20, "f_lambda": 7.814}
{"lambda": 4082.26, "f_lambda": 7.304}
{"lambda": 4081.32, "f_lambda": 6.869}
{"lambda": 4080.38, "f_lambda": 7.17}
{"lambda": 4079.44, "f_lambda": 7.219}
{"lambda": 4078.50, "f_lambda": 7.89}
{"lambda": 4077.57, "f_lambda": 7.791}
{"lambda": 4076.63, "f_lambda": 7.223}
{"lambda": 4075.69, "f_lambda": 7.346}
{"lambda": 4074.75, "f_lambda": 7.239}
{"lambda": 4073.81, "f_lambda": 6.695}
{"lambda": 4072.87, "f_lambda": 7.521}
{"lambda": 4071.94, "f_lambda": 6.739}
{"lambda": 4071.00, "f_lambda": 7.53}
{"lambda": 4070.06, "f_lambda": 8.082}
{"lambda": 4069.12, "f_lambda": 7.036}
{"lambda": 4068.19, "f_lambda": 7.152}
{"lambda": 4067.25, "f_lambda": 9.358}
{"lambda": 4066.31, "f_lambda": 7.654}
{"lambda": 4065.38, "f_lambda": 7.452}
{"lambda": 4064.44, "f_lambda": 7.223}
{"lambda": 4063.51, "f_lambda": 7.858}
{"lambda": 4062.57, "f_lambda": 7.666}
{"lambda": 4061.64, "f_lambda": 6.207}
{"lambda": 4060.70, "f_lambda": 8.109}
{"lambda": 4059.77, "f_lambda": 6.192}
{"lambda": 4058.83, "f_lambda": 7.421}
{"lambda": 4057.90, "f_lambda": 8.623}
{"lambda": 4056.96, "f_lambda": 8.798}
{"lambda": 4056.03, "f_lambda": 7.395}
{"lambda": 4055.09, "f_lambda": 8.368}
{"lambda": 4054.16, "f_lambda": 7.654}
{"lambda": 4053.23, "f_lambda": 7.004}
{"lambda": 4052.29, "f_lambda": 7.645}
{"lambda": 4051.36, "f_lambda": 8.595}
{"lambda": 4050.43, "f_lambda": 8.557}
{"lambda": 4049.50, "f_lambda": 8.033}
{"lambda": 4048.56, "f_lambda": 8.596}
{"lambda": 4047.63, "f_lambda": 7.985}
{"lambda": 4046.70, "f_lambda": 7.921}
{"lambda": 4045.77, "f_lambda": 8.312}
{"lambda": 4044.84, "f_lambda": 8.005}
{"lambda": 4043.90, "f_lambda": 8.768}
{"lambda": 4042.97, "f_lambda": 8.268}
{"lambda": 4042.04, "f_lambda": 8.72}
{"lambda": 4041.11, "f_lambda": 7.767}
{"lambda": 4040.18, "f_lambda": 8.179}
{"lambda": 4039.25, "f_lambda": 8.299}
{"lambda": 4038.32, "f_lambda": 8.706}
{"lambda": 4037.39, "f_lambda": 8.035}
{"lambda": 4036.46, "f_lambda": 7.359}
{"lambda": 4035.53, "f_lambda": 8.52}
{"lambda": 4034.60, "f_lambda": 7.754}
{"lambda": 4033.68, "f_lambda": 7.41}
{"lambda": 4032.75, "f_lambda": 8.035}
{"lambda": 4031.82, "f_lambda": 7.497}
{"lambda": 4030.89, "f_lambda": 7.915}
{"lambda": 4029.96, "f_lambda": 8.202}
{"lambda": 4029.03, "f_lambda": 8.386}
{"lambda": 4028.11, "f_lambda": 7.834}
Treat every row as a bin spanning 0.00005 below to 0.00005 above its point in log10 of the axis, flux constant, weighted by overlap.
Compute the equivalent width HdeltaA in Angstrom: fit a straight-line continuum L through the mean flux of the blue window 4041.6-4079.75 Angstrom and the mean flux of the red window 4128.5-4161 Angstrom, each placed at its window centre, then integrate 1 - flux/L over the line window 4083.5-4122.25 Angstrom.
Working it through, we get 7.4 Angstrom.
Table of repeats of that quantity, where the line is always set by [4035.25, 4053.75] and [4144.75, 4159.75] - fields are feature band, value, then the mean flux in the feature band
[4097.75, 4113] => 5.2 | 5.11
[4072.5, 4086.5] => 1.1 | 7.3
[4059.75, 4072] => 0.8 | 7.52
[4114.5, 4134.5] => 0.8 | 7.37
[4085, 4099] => 2.8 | 6.31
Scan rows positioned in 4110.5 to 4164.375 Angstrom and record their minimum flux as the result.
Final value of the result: 5.088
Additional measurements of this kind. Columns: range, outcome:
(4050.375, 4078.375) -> 6.192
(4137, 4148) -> 5.723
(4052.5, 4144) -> 4.008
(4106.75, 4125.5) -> 4.928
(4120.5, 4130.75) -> 6.18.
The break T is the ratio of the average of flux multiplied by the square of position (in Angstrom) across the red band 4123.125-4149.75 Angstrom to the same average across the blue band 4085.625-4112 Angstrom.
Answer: 1.35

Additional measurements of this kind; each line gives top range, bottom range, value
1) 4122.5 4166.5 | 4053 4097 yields 1.08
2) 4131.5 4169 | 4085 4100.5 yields 1.28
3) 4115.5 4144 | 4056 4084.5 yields 1.03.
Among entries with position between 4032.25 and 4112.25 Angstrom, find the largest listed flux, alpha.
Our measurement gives 9.358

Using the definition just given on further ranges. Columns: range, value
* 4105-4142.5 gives 8.457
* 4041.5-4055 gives 8.768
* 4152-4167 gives 8.881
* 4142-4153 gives 8.407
